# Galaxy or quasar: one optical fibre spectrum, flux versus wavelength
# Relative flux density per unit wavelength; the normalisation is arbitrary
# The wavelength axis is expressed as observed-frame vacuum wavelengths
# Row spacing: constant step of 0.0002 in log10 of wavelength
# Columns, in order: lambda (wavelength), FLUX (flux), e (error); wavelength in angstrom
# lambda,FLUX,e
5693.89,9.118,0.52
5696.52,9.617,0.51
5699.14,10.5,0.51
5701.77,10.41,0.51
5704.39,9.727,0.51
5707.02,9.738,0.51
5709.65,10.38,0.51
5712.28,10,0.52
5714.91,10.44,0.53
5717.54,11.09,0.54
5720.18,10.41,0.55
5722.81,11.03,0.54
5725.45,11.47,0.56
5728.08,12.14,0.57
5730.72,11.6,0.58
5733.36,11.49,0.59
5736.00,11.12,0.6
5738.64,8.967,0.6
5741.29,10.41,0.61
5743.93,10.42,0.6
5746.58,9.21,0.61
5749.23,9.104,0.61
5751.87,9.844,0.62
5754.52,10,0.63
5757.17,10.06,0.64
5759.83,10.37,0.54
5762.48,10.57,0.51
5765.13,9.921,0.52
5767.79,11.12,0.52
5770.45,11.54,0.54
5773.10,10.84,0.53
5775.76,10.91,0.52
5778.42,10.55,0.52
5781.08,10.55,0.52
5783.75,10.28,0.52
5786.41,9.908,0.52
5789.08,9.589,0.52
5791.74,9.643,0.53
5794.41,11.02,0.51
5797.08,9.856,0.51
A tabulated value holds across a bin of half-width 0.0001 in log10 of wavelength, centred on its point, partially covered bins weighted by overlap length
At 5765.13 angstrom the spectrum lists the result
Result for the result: 9.921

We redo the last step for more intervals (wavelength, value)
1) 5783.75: 10.28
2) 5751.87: 9.844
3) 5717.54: 11.09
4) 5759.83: 10.37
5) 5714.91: 10.44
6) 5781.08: 10.55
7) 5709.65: 10.38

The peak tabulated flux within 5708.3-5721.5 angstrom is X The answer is 11.09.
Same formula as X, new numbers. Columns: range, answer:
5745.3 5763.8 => 10.57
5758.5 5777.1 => 11.54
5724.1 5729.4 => 12.14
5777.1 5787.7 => 10.55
